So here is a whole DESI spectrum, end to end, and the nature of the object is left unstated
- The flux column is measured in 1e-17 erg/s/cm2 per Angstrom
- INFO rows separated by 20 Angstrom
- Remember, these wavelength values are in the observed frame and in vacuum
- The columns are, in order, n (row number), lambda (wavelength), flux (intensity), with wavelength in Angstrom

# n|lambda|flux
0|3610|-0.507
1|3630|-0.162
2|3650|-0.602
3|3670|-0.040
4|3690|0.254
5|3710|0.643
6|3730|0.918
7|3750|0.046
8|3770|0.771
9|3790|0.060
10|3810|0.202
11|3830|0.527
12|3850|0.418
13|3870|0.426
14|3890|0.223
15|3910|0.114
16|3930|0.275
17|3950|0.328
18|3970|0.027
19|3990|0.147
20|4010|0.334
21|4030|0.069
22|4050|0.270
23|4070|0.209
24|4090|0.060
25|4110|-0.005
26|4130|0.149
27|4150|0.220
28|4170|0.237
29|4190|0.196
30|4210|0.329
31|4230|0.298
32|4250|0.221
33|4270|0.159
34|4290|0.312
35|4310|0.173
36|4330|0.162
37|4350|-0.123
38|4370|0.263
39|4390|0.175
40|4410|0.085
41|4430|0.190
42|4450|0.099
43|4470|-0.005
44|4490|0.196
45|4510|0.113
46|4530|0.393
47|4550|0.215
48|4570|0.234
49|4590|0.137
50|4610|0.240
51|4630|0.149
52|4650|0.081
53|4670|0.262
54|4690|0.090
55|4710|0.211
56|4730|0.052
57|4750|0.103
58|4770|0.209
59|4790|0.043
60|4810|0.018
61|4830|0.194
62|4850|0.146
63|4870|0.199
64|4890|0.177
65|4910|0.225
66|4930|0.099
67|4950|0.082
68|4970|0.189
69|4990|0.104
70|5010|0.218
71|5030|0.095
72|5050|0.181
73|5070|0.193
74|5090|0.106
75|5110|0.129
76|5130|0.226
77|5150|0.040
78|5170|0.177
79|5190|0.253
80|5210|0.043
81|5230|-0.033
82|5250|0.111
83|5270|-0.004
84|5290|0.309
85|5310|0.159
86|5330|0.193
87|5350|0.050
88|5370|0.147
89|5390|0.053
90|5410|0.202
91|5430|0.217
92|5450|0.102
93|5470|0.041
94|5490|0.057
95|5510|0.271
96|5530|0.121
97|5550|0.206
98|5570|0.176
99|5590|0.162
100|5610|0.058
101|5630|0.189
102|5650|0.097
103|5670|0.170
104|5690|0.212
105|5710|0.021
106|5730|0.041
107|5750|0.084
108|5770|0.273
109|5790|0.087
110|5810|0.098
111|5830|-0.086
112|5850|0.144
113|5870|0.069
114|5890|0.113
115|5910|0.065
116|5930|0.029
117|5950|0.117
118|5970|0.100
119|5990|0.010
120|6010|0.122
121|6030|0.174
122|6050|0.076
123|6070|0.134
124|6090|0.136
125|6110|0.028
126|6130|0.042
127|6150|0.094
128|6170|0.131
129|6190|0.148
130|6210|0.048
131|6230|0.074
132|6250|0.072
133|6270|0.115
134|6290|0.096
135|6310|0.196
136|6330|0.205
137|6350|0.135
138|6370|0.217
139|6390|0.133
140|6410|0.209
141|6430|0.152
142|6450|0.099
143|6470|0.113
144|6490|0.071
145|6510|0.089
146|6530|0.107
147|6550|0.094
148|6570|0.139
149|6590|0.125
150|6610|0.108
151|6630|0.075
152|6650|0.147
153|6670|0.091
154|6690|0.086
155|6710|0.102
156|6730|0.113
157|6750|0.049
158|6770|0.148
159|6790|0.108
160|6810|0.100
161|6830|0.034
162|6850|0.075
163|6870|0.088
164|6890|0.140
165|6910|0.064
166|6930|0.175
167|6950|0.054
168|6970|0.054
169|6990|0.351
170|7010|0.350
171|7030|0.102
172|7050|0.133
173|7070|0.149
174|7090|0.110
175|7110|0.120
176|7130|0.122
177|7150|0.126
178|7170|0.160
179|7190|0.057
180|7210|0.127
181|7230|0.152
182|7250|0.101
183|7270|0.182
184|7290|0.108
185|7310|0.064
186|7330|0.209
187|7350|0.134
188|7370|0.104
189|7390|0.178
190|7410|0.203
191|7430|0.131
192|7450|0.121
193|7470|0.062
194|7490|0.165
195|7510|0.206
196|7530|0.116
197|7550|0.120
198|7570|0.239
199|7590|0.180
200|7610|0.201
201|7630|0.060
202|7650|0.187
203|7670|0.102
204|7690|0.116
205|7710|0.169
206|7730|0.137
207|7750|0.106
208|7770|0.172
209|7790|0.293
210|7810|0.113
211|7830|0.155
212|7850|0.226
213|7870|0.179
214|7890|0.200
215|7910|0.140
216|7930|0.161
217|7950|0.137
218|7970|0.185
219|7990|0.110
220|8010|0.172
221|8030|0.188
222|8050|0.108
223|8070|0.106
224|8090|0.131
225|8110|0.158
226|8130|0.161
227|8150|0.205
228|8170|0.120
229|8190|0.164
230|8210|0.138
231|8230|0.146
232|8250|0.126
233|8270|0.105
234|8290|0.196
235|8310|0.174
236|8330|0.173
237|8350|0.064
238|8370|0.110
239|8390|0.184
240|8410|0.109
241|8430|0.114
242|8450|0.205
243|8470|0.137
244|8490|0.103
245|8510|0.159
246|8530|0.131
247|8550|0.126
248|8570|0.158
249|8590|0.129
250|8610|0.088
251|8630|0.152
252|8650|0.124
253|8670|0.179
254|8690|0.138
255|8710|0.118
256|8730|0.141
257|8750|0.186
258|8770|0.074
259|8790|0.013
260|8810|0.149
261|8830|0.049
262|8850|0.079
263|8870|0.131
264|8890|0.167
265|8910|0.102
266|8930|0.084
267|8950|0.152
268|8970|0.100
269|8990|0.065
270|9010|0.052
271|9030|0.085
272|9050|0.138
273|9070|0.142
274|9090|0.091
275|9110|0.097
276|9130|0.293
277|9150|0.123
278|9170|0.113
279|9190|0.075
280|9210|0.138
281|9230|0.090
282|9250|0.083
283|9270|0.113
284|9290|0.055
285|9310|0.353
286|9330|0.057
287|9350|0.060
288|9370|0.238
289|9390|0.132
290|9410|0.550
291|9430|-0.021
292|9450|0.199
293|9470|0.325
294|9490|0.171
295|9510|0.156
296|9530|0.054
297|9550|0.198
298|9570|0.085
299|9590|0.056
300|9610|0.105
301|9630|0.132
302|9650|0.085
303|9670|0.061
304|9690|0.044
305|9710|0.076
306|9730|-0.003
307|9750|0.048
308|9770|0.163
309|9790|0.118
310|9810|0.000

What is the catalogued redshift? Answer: 0.88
